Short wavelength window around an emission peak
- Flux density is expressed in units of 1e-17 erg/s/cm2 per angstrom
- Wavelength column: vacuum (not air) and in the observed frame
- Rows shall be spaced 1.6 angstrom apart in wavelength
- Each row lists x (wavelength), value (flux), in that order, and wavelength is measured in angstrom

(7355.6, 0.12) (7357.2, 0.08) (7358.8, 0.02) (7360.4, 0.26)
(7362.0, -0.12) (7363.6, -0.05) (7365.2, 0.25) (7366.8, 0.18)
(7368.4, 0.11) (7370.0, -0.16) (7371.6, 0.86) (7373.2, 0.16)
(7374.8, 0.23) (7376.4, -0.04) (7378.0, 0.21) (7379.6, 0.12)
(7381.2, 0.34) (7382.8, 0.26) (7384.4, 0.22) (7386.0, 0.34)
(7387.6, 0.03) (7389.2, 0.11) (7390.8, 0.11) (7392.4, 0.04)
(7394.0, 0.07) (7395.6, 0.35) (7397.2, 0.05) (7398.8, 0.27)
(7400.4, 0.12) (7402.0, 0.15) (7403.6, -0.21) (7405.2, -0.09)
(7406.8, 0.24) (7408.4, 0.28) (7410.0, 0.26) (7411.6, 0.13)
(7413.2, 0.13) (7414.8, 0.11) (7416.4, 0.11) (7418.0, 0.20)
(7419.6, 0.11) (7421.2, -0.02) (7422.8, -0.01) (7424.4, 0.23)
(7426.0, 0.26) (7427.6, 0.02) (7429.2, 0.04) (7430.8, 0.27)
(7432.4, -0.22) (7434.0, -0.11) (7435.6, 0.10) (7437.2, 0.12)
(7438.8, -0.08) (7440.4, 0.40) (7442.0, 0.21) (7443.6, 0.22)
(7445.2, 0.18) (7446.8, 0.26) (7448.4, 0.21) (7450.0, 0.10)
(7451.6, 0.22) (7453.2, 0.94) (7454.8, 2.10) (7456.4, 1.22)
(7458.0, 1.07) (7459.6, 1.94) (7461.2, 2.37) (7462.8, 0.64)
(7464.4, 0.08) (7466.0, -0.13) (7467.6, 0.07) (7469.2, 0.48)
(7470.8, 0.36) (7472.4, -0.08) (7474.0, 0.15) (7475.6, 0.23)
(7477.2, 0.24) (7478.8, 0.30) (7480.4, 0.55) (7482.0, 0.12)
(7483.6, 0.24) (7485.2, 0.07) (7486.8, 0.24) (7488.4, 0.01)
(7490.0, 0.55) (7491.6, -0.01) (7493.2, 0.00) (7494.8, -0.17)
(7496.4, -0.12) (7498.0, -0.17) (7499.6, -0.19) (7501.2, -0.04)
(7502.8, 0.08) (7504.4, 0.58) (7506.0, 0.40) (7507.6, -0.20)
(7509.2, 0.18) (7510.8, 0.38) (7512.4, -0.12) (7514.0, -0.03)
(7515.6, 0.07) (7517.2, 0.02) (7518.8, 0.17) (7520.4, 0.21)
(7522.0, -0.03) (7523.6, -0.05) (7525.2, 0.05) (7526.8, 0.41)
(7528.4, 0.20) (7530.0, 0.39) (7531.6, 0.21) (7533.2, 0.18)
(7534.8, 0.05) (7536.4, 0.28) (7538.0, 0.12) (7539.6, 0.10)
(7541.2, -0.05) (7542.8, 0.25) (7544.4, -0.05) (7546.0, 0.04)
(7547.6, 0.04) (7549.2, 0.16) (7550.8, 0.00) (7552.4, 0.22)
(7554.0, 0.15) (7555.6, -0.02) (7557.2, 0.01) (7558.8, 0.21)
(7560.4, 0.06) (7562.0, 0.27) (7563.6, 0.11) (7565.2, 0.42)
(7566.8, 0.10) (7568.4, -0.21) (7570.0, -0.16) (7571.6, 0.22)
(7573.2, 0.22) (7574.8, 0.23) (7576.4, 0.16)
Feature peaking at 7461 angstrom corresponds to [O II]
